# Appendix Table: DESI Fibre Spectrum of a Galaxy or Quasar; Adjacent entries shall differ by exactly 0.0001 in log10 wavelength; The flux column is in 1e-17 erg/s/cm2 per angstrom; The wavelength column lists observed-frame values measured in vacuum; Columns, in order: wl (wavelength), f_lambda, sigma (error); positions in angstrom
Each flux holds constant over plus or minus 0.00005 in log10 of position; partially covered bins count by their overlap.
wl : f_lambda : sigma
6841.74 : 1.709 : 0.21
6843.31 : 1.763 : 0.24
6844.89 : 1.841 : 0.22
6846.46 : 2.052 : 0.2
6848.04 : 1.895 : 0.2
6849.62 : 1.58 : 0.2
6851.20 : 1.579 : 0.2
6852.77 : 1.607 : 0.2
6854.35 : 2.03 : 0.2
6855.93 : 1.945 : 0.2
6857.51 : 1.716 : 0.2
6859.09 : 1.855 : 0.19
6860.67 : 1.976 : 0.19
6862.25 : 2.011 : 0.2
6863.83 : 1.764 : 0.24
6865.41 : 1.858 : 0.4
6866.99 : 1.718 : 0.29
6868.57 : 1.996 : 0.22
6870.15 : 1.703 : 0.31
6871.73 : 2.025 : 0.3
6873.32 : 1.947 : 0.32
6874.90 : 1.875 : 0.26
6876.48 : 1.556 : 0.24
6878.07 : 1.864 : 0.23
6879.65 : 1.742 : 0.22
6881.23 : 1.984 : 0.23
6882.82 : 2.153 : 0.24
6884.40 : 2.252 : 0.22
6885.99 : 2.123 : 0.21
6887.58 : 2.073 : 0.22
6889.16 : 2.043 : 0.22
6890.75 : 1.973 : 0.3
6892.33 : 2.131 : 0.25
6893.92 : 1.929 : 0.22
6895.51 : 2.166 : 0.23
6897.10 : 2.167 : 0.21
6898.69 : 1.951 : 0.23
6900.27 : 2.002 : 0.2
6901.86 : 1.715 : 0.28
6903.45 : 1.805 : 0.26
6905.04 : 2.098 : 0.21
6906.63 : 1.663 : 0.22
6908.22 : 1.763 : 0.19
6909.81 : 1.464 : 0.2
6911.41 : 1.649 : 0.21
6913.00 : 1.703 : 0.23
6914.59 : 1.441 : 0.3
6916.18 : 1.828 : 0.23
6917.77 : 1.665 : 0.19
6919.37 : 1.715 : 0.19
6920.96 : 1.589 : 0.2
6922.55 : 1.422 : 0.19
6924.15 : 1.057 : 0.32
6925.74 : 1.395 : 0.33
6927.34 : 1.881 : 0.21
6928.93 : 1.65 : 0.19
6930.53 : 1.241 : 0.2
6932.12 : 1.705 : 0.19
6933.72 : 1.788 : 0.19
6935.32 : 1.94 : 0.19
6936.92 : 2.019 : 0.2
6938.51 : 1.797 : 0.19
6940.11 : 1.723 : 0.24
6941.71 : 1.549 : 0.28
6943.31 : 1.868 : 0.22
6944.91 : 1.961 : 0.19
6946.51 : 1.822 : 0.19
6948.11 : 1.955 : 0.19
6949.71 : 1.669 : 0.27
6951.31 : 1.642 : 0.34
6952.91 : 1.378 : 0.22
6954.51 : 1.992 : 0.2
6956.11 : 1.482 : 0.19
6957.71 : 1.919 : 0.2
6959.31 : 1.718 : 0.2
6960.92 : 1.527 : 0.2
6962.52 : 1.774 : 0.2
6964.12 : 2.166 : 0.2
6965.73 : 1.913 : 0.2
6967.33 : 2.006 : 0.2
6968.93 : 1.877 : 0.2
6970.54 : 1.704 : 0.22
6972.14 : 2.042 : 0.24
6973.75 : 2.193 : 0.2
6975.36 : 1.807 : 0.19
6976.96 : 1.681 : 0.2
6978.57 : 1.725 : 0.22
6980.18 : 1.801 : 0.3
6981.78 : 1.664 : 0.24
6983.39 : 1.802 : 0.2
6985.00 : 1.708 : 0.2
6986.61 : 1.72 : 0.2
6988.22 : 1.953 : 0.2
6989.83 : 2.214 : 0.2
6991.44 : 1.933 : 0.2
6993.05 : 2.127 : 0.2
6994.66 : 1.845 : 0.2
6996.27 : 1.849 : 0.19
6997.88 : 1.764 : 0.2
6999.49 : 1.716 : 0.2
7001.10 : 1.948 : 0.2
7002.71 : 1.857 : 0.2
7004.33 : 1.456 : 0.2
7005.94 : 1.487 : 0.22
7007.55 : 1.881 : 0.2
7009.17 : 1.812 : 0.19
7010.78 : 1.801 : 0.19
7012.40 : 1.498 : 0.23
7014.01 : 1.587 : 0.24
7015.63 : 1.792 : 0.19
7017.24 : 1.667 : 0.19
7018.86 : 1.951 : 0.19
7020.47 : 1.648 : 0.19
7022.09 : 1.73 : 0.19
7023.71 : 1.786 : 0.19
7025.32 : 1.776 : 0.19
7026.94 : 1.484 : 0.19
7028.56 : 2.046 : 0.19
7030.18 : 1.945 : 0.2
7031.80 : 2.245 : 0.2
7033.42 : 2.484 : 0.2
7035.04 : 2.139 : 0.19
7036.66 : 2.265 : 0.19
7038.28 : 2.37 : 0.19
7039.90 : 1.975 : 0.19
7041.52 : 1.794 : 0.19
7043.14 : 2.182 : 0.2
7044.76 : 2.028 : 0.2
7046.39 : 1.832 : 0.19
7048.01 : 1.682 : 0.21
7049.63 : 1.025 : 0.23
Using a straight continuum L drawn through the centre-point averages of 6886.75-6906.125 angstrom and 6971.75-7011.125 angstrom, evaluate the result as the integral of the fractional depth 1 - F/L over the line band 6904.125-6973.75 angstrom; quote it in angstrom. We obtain 6.91 angstrom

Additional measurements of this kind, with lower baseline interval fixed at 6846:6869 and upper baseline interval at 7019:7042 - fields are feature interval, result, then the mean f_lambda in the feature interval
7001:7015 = 1.9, 1.69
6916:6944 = 3.6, 1.65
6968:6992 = 1.0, 1.85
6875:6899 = -1.9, 2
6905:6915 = 1.2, 1.66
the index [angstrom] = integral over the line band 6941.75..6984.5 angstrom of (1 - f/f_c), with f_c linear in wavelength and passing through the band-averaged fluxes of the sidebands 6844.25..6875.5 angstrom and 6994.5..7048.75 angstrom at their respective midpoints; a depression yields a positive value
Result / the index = 1.2 angstrom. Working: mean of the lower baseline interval 1.85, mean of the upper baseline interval 1.86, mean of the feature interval 1.81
